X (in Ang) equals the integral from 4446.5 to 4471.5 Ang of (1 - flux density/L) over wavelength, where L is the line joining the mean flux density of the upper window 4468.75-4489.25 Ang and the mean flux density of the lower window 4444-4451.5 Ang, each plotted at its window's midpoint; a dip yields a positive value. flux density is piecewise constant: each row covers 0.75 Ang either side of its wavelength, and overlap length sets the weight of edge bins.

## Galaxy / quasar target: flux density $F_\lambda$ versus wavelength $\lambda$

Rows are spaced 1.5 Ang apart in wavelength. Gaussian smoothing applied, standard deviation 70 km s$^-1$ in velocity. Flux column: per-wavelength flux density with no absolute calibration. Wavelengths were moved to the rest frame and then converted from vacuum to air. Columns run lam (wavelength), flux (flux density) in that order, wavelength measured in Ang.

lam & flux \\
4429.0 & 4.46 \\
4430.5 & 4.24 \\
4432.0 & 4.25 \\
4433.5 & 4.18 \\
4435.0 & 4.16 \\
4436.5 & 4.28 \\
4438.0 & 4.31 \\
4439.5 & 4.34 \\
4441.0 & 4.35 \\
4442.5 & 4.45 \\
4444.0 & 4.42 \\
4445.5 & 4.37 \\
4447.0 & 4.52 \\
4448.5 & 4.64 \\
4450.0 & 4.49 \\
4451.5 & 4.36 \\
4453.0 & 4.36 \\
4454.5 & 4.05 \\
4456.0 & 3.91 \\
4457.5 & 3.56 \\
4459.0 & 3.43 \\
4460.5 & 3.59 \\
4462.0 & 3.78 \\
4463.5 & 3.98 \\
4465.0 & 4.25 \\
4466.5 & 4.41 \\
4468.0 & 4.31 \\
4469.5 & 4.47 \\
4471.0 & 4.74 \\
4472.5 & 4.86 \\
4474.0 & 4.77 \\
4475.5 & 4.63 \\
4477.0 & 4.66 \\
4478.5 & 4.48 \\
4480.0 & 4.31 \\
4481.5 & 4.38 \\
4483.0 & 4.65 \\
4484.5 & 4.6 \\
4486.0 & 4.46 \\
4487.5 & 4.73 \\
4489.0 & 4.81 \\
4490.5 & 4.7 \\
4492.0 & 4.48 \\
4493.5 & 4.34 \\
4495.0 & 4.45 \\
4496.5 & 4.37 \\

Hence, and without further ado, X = 2.0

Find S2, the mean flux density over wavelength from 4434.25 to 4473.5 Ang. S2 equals 4.25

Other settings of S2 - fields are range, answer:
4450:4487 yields 4.3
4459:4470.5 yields 4.08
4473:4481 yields 4.57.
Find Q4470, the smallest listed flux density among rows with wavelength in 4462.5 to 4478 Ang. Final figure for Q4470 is 3.98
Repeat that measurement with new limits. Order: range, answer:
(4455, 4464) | 3.43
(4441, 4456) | 3.91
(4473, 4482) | 4.31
